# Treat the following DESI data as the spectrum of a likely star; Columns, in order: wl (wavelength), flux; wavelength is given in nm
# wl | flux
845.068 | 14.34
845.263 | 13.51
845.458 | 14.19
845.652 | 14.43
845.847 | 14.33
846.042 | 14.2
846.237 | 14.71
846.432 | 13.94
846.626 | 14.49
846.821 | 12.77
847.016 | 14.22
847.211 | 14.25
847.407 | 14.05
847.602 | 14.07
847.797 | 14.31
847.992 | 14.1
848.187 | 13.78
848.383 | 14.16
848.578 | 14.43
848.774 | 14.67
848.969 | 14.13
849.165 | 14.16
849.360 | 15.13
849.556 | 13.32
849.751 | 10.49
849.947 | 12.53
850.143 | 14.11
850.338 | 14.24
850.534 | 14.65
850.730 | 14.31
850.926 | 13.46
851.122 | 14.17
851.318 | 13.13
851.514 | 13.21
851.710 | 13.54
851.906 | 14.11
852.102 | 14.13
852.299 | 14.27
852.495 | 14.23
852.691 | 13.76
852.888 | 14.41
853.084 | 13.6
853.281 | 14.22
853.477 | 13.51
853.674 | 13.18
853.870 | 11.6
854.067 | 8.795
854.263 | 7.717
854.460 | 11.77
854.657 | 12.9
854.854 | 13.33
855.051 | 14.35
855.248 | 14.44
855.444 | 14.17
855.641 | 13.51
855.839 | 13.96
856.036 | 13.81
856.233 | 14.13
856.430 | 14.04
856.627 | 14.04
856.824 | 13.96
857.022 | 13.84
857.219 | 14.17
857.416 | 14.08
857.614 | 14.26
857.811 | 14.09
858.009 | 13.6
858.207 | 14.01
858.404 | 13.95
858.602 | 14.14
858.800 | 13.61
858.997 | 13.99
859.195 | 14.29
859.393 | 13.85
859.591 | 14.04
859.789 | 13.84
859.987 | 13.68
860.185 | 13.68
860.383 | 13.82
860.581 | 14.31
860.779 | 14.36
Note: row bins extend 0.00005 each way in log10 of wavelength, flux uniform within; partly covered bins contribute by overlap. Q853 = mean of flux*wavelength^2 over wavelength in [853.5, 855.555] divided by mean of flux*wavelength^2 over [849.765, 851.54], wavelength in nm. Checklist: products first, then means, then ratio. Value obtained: 0.91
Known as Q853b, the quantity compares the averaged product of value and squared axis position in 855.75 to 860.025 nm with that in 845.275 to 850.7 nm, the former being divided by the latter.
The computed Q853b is 1.0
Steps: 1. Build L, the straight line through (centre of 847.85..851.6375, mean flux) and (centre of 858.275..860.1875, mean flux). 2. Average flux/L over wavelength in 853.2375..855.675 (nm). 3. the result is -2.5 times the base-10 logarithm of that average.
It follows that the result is 0.11 mag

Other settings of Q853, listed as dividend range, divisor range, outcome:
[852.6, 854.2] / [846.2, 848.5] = 0.92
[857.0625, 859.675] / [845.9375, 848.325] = 1.02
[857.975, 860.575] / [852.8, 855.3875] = 1.12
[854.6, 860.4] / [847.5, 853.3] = 1.02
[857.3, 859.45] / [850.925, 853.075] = 1.02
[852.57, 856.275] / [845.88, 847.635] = 0.94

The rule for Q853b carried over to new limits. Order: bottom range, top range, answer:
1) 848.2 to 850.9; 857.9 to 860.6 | 1.03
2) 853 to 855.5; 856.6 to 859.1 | 1.12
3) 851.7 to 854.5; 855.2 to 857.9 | 1.10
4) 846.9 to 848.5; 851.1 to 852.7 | 0.99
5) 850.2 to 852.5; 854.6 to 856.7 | 1.01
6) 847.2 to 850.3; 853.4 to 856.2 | 0.93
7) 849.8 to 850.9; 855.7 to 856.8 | 1.03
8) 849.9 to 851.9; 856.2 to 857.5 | 1.03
